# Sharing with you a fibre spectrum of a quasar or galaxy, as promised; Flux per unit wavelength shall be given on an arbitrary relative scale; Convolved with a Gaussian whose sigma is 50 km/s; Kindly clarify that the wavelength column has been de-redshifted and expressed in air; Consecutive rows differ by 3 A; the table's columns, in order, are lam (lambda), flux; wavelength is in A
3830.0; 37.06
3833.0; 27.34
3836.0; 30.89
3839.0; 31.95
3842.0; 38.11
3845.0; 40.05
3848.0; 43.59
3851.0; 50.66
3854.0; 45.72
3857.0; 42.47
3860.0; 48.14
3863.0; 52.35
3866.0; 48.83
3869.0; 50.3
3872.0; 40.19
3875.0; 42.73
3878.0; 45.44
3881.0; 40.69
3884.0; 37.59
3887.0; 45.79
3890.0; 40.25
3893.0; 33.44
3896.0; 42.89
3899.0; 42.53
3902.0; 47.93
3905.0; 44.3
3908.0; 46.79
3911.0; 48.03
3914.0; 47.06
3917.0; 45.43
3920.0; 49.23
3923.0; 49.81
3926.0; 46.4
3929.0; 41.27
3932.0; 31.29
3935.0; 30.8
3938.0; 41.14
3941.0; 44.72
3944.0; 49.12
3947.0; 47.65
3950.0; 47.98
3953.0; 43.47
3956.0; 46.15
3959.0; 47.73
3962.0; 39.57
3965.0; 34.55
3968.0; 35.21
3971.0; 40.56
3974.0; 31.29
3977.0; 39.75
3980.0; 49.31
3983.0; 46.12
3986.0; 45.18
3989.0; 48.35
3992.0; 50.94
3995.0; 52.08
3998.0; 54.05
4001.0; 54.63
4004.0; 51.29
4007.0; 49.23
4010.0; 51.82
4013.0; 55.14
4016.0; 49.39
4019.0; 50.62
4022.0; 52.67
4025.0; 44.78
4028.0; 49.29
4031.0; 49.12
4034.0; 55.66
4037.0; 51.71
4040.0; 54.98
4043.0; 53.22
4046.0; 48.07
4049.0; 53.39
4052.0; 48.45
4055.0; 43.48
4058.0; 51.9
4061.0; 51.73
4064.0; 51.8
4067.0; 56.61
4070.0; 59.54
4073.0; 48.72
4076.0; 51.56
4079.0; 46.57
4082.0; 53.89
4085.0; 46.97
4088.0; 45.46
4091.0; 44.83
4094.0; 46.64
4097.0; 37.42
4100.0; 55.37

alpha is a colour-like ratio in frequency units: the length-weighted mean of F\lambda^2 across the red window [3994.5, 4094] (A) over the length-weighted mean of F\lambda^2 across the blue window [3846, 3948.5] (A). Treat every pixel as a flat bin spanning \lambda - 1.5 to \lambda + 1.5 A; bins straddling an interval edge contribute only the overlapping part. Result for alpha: 1.24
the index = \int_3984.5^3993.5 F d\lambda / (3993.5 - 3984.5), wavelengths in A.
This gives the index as 48.2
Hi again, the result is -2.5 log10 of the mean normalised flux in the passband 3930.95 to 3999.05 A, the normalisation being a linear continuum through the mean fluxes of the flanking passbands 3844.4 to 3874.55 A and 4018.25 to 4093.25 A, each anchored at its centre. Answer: 0.12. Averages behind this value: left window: 46.3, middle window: 43.4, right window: 50.6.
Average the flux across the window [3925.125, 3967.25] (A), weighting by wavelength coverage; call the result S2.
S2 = 42.1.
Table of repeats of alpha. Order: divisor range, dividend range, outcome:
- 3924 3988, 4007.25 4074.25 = 1.28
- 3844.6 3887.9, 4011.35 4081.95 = 1.25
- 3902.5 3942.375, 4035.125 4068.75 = 1.26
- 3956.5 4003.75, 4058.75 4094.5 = 1.18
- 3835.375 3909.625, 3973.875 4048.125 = 1.24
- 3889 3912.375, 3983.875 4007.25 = 1.23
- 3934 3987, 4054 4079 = 1.29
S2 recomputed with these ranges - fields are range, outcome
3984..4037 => 50.8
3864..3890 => 43.9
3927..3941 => 37.4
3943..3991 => 43.3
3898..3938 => 43.8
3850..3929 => 45.1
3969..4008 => 47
